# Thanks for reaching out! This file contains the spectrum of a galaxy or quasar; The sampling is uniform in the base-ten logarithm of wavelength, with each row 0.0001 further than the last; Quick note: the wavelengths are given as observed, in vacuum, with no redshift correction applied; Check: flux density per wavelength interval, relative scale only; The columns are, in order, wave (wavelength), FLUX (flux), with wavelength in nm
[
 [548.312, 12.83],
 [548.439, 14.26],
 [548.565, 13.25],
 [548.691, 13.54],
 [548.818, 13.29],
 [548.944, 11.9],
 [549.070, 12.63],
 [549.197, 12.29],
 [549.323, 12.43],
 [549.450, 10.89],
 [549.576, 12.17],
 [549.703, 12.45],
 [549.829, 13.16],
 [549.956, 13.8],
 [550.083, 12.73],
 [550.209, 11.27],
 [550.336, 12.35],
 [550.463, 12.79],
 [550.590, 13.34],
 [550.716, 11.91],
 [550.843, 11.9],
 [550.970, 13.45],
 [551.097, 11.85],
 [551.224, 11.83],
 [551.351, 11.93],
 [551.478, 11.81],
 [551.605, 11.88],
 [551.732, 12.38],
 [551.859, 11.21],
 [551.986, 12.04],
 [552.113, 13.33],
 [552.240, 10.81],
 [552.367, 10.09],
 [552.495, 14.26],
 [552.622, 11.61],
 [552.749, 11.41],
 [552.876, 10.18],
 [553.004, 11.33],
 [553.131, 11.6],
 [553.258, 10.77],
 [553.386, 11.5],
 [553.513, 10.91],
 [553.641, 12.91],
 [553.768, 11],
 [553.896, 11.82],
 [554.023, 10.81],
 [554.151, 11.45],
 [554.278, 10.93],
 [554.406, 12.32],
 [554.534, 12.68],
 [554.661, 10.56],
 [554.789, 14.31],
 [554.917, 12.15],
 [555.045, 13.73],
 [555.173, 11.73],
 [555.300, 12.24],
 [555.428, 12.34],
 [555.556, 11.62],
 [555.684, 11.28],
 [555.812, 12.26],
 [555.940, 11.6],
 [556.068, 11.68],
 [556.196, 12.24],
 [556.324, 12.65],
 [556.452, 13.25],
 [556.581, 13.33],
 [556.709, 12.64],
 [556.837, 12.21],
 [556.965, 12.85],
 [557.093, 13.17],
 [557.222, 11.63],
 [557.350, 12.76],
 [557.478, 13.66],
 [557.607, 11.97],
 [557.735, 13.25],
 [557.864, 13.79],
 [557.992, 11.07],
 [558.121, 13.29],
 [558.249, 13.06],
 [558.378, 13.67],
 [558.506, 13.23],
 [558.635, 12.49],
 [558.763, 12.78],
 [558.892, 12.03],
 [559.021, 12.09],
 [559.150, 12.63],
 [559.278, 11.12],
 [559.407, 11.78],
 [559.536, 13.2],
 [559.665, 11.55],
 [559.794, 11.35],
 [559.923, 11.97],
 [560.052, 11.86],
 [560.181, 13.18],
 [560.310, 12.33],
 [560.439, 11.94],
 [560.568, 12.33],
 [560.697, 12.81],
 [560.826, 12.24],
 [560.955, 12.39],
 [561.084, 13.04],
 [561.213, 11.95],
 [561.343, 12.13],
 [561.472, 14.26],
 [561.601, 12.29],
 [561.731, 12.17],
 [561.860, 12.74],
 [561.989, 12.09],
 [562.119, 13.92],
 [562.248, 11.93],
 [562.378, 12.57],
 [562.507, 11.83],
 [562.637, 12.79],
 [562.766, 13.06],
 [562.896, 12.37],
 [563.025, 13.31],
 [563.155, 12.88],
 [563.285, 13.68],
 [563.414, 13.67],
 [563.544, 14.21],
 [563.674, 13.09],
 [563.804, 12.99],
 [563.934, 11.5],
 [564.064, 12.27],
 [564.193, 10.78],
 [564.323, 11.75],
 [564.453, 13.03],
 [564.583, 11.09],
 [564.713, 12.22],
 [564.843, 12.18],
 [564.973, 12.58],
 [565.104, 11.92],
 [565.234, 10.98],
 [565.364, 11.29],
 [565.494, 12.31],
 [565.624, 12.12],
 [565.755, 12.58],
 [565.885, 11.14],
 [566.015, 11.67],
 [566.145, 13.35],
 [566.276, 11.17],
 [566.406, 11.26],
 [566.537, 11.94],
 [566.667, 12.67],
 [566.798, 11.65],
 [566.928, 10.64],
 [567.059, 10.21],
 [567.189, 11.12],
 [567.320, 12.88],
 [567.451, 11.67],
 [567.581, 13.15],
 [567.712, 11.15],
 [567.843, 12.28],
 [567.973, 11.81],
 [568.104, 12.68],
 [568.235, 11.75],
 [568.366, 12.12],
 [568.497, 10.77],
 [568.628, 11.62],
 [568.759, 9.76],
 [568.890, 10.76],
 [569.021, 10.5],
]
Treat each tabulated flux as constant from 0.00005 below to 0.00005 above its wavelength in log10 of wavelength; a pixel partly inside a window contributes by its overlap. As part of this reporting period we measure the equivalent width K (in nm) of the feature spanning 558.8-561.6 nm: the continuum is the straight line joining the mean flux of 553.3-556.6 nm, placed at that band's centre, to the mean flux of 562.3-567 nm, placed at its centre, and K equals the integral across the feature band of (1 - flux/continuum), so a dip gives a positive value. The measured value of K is -0.038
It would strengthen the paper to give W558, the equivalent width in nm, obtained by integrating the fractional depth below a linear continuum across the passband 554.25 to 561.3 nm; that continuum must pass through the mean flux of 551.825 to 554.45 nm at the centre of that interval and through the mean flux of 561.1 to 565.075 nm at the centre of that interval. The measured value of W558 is -0.23 nm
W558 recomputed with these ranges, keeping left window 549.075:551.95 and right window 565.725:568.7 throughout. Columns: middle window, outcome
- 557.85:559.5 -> -0.07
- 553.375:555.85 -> 0.04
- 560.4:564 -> -0.24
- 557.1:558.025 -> -0.05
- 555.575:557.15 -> -0.04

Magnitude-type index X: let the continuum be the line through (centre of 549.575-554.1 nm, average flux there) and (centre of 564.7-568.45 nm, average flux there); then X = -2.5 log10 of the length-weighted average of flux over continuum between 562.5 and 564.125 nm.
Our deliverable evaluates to -0.09 mag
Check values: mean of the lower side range 12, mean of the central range 12.9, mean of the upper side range 11.9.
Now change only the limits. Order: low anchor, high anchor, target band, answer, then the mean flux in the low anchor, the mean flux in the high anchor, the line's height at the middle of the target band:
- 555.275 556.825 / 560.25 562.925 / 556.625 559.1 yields -0.03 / 12.3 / 12.5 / 12.3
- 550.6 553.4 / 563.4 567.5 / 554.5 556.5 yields -0.04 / 11.8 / 12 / 11.9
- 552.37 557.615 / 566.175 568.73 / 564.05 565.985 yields -0.01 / 12.1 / 11.7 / 11.8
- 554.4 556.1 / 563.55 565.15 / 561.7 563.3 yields -0.04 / 12.2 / 12.2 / 12.2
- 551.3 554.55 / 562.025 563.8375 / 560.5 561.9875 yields 0.02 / 11.6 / 13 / 12.8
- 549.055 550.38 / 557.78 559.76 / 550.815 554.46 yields 0.06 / 12.4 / 12.5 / 12.4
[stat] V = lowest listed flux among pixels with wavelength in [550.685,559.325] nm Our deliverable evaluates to 10.09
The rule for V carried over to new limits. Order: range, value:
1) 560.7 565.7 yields 10.78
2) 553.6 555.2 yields 10.56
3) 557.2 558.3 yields 11.07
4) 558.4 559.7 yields 11.12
